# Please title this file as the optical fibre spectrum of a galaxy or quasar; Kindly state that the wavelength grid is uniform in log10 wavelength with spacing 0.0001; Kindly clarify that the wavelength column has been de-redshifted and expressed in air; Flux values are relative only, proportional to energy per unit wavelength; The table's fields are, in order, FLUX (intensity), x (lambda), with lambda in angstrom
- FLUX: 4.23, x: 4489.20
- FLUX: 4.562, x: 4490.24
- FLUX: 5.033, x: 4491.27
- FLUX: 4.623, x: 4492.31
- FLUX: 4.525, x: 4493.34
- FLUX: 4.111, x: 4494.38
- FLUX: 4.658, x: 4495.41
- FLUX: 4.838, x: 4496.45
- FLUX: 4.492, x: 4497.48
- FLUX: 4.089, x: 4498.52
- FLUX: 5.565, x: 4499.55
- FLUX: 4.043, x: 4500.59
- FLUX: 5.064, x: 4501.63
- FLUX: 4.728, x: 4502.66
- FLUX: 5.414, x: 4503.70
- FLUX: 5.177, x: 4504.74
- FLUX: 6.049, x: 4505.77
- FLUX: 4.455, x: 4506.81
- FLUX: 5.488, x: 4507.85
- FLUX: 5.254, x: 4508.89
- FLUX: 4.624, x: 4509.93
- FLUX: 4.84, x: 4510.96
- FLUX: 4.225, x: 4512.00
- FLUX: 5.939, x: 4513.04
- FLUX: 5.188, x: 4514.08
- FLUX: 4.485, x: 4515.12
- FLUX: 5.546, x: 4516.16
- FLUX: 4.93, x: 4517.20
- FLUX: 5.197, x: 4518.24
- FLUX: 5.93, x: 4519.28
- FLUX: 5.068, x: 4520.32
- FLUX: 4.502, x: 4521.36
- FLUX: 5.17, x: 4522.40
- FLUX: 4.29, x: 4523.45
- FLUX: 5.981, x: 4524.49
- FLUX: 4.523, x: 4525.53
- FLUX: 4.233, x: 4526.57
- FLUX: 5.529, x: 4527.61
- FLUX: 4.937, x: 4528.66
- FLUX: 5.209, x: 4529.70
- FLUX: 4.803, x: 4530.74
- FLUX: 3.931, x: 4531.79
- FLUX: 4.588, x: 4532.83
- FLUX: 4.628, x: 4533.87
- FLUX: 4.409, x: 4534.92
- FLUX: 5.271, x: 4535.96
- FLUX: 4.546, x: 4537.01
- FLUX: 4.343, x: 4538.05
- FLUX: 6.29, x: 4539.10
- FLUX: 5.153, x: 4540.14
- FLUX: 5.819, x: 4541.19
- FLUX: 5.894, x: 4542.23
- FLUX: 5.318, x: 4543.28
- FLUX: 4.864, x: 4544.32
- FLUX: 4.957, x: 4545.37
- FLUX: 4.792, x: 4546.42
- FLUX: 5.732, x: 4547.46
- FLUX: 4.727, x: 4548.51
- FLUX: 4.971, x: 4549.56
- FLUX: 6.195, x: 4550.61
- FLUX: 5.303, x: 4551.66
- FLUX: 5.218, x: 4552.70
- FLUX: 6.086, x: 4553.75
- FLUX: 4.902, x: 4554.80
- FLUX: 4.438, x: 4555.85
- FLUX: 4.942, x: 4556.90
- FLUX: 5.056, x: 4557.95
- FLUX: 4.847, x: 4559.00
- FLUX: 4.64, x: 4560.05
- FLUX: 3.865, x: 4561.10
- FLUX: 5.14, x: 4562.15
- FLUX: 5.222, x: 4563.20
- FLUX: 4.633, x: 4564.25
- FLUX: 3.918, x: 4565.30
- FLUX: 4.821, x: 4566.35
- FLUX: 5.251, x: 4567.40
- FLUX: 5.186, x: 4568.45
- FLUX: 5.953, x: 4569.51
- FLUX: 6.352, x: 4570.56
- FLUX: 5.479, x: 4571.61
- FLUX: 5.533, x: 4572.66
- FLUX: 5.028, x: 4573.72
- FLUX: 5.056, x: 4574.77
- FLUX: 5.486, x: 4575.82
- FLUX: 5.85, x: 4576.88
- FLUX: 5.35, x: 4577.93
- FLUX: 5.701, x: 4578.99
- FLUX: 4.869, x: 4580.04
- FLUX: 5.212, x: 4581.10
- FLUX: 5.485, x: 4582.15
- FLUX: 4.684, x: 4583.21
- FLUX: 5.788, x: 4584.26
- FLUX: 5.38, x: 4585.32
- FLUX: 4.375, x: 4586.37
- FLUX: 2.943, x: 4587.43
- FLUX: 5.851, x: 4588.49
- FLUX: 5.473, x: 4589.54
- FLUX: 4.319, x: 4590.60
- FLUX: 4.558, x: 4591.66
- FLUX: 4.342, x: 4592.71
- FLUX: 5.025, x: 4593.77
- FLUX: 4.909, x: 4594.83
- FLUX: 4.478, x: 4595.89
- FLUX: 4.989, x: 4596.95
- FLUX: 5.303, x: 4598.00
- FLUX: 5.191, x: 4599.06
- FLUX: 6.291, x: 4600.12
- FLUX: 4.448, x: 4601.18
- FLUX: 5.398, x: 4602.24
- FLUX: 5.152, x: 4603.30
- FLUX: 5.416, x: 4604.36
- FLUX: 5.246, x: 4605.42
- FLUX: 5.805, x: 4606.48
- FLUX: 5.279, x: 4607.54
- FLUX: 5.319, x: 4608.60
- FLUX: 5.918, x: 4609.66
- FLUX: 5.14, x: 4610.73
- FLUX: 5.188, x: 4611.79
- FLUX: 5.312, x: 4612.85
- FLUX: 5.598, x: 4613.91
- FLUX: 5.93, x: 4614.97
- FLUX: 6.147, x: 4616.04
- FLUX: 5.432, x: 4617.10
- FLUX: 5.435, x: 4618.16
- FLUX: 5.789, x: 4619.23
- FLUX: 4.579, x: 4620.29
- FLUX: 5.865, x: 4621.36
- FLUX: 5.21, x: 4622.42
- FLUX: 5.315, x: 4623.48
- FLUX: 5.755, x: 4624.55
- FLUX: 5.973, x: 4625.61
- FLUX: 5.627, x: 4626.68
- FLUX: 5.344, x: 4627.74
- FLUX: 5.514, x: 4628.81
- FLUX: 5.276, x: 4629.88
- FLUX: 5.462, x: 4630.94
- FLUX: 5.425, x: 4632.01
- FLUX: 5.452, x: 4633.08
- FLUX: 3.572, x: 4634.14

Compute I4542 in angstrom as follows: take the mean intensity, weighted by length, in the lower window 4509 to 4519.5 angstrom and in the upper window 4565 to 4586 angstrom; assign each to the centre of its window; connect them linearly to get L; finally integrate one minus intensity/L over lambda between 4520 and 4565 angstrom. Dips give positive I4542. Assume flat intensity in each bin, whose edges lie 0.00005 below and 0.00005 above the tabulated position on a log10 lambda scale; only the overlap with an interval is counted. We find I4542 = 1.7 angstrom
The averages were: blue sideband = 5.07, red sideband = 5.33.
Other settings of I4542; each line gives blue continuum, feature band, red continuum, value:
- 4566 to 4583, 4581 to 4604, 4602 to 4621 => 1.89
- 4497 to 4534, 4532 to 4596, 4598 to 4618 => 1.72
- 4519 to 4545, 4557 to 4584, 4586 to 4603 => -1.23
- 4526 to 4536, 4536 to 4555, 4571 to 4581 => -1.36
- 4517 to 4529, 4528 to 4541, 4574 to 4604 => 0.41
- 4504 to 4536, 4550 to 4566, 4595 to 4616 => 0.57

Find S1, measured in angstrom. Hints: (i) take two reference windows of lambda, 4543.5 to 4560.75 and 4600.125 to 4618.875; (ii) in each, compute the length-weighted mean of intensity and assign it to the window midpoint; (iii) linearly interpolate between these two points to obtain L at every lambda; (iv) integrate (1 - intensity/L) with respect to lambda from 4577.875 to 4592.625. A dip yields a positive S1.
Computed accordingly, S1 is 0.9 angstrom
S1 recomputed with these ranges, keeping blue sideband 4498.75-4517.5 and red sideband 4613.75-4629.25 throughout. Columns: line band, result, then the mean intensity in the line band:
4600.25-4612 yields 0.34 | 5.34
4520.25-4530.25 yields 0.36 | 4.94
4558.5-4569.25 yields 1.05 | 4.78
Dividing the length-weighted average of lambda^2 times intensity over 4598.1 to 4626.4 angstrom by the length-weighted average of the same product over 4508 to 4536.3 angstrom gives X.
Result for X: 1.2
